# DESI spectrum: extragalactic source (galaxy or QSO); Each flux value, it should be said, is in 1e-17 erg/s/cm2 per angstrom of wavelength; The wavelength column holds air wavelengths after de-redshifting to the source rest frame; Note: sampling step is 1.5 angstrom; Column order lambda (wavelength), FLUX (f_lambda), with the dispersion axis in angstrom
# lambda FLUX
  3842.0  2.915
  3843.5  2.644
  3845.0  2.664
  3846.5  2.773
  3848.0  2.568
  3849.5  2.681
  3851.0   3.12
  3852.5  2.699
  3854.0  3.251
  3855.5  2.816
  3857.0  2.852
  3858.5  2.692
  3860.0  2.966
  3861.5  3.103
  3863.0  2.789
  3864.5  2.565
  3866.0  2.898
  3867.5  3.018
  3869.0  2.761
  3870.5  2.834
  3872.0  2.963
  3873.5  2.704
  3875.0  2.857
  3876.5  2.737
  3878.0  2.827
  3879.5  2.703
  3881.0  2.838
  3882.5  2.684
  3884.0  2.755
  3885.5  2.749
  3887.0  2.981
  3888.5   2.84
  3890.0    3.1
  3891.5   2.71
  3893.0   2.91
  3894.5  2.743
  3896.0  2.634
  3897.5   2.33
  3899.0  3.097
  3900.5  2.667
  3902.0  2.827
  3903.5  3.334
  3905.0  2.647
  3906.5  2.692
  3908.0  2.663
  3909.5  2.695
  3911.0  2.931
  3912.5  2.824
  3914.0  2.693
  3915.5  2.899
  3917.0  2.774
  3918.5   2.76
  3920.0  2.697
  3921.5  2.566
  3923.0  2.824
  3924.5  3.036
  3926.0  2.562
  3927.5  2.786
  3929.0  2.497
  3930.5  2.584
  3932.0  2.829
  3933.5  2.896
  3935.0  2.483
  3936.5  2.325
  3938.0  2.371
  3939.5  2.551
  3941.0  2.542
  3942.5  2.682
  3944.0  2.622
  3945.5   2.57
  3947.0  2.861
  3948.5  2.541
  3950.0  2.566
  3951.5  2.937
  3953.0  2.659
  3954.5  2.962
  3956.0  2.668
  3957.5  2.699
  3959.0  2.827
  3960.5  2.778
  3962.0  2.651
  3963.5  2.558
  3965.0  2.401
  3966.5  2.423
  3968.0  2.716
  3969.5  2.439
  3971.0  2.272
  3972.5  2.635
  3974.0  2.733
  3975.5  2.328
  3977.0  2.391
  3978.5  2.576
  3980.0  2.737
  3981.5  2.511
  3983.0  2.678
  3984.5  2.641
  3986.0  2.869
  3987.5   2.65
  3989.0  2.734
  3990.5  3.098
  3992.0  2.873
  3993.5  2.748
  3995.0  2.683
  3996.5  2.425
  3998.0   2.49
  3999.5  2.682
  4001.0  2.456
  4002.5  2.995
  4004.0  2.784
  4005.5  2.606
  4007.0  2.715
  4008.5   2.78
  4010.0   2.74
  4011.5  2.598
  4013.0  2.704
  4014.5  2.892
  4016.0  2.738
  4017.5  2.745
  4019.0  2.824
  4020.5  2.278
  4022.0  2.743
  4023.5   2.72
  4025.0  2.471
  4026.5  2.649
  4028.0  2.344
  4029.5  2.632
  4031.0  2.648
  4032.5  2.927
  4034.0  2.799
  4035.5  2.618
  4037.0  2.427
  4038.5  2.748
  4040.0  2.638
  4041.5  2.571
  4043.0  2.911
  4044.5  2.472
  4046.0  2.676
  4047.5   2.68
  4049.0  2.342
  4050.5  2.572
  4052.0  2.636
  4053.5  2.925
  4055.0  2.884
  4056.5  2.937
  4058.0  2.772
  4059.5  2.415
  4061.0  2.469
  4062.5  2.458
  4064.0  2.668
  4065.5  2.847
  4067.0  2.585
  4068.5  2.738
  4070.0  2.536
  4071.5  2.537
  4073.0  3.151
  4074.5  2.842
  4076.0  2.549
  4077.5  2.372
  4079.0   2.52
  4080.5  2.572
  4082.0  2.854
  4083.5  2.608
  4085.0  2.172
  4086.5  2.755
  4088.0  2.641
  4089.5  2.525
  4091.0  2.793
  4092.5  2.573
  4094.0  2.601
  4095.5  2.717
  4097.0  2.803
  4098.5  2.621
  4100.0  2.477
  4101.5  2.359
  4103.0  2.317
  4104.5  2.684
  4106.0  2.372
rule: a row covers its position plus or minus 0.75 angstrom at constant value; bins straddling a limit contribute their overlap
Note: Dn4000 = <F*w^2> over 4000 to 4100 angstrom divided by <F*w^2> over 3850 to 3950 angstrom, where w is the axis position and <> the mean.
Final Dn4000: 1.04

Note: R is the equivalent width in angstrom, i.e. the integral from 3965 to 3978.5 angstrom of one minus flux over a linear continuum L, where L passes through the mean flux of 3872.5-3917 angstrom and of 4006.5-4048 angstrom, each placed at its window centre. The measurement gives 1.1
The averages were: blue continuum 2.8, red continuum 2.67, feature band 2.49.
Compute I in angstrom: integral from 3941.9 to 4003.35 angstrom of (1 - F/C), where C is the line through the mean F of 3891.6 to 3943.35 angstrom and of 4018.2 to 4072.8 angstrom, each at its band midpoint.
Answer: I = 0.76 angstrom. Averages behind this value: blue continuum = 2.72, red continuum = 2.65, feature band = 2.65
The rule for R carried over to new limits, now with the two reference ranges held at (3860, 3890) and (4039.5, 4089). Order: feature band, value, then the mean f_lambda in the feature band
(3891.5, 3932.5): 0.5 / 2.76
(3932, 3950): 1.1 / 2.6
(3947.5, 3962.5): 0.1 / 2.73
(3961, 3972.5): 1.0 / 2.51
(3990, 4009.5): 0.0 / 2.71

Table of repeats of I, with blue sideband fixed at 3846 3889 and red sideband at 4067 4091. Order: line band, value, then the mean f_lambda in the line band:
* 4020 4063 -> 0.45 angstrom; 2.64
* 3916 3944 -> 1.16 angstrom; 2.65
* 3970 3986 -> 0.94 angstrom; 2.56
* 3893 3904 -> 0.00 angstrom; 2.8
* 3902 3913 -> -0.14 angstrom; 2.83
